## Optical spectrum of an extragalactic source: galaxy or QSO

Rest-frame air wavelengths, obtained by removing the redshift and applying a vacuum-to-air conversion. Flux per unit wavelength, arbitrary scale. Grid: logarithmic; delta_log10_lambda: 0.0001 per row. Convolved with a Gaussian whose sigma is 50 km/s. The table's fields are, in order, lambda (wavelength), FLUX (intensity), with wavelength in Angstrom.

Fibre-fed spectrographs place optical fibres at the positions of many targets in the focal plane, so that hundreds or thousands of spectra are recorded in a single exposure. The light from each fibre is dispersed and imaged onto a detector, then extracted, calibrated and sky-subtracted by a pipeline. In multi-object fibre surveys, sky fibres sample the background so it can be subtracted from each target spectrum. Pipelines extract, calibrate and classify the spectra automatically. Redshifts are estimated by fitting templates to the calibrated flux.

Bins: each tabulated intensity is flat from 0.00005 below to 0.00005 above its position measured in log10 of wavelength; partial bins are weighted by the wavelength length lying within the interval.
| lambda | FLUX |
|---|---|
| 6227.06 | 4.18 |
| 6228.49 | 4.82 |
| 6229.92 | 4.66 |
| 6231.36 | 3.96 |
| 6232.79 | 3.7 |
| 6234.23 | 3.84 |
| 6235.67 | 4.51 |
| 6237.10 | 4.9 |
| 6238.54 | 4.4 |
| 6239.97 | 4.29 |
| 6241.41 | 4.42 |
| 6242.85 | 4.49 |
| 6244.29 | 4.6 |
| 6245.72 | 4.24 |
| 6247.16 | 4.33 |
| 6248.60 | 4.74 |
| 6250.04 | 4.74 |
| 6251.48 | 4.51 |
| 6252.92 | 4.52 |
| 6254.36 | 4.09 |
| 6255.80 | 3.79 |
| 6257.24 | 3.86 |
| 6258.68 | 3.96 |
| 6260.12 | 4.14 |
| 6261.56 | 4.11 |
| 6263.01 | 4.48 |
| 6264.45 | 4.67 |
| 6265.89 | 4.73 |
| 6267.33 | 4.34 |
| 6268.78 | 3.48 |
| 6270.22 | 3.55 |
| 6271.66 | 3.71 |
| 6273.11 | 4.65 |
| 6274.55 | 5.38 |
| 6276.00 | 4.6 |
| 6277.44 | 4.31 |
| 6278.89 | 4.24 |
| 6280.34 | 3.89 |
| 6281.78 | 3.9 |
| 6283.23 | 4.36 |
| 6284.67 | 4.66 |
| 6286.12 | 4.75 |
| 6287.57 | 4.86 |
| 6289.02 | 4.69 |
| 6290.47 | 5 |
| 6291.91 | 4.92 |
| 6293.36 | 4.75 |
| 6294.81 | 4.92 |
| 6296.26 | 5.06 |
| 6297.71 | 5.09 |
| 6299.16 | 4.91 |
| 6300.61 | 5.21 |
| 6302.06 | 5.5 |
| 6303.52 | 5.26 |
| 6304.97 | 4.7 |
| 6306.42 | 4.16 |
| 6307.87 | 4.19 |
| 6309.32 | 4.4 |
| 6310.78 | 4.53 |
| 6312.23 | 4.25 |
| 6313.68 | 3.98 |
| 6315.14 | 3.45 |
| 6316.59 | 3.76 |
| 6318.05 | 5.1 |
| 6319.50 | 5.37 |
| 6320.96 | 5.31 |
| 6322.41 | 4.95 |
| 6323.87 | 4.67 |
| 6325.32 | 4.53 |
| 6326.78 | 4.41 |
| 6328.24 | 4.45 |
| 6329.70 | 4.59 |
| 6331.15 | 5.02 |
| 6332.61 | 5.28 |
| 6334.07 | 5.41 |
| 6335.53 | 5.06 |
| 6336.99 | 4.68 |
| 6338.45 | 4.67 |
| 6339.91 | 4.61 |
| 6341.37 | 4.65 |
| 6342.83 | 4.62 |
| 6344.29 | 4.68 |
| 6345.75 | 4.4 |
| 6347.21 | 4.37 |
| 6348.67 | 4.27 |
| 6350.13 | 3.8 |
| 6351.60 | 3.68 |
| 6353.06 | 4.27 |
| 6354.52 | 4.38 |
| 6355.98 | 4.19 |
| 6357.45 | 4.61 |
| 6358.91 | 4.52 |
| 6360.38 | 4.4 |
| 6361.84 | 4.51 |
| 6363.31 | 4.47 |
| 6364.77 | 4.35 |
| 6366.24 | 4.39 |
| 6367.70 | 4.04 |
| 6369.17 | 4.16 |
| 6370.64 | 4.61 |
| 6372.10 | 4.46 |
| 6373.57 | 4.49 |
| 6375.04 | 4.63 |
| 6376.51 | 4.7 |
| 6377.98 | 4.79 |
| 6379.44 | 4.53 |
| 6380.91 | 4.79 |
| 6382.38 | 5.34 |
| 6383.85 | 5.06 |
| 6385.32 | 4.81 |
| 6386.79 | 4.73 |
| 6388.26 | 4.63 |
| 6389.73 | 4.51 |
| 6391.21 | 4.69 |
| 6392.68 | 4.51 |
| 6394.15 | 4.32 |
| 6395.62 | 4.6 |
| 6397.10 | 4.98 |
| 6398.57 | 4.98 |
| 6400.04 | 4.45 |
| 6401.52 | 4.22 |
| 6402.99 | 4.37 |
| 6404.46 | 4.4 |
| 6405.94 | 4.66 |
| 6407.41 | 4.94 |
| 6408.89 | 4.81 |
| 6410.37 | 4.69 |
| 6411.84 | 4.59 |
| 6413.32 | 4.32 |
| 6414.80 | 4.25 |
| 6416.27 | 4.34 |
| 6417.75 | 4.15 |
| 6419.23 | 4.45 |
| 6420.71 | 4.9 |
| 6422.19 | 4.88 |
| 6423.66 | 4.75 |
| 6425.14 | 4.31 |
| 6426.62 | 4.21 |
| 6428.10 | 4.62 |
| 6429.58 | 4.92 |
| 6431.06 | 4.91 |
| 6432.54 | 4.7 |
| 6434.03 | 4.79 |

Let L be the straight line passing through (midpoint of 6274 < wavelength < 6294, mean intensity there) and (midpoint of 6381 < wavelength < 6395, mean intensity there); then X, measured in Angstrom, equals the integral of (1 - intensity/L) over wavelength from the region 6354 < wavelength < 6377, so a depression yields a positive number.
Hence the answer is 1.3 Angstrom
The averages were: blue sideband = 4.59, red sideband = 4.73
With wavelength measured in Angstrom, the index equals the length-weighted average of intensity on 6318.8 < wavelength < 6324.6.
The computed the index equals 5.08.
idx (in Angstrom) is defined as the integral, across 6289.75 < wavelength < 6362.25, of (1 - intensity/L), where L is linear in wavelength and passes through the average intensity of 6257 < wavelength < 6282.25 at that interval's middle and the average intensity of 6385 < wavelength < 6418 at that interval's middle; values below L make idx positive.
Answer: -4.3 Angstrom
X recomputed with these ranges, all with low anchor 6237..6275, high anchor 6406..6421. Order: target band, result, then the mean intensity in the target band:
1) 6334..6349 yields -0.7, 4.65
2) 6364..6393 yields -0.8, 4.61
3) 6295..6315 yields -1.3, 4.68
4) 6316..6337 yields -2.1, 4.85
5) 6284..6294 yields -1.0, 4.8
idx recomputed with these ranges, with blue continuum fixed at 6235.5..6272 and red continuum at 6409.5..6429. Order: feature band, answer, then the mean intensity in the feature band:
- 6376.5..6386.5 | -0.92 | 4.87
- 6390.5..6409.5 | -0.55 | 4.61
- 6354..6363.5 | -0.03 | 4.44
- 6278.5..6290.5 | -0.35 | 4.46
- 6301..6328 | -1.35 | 4.59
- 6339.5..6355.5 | 0.30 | 4.33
